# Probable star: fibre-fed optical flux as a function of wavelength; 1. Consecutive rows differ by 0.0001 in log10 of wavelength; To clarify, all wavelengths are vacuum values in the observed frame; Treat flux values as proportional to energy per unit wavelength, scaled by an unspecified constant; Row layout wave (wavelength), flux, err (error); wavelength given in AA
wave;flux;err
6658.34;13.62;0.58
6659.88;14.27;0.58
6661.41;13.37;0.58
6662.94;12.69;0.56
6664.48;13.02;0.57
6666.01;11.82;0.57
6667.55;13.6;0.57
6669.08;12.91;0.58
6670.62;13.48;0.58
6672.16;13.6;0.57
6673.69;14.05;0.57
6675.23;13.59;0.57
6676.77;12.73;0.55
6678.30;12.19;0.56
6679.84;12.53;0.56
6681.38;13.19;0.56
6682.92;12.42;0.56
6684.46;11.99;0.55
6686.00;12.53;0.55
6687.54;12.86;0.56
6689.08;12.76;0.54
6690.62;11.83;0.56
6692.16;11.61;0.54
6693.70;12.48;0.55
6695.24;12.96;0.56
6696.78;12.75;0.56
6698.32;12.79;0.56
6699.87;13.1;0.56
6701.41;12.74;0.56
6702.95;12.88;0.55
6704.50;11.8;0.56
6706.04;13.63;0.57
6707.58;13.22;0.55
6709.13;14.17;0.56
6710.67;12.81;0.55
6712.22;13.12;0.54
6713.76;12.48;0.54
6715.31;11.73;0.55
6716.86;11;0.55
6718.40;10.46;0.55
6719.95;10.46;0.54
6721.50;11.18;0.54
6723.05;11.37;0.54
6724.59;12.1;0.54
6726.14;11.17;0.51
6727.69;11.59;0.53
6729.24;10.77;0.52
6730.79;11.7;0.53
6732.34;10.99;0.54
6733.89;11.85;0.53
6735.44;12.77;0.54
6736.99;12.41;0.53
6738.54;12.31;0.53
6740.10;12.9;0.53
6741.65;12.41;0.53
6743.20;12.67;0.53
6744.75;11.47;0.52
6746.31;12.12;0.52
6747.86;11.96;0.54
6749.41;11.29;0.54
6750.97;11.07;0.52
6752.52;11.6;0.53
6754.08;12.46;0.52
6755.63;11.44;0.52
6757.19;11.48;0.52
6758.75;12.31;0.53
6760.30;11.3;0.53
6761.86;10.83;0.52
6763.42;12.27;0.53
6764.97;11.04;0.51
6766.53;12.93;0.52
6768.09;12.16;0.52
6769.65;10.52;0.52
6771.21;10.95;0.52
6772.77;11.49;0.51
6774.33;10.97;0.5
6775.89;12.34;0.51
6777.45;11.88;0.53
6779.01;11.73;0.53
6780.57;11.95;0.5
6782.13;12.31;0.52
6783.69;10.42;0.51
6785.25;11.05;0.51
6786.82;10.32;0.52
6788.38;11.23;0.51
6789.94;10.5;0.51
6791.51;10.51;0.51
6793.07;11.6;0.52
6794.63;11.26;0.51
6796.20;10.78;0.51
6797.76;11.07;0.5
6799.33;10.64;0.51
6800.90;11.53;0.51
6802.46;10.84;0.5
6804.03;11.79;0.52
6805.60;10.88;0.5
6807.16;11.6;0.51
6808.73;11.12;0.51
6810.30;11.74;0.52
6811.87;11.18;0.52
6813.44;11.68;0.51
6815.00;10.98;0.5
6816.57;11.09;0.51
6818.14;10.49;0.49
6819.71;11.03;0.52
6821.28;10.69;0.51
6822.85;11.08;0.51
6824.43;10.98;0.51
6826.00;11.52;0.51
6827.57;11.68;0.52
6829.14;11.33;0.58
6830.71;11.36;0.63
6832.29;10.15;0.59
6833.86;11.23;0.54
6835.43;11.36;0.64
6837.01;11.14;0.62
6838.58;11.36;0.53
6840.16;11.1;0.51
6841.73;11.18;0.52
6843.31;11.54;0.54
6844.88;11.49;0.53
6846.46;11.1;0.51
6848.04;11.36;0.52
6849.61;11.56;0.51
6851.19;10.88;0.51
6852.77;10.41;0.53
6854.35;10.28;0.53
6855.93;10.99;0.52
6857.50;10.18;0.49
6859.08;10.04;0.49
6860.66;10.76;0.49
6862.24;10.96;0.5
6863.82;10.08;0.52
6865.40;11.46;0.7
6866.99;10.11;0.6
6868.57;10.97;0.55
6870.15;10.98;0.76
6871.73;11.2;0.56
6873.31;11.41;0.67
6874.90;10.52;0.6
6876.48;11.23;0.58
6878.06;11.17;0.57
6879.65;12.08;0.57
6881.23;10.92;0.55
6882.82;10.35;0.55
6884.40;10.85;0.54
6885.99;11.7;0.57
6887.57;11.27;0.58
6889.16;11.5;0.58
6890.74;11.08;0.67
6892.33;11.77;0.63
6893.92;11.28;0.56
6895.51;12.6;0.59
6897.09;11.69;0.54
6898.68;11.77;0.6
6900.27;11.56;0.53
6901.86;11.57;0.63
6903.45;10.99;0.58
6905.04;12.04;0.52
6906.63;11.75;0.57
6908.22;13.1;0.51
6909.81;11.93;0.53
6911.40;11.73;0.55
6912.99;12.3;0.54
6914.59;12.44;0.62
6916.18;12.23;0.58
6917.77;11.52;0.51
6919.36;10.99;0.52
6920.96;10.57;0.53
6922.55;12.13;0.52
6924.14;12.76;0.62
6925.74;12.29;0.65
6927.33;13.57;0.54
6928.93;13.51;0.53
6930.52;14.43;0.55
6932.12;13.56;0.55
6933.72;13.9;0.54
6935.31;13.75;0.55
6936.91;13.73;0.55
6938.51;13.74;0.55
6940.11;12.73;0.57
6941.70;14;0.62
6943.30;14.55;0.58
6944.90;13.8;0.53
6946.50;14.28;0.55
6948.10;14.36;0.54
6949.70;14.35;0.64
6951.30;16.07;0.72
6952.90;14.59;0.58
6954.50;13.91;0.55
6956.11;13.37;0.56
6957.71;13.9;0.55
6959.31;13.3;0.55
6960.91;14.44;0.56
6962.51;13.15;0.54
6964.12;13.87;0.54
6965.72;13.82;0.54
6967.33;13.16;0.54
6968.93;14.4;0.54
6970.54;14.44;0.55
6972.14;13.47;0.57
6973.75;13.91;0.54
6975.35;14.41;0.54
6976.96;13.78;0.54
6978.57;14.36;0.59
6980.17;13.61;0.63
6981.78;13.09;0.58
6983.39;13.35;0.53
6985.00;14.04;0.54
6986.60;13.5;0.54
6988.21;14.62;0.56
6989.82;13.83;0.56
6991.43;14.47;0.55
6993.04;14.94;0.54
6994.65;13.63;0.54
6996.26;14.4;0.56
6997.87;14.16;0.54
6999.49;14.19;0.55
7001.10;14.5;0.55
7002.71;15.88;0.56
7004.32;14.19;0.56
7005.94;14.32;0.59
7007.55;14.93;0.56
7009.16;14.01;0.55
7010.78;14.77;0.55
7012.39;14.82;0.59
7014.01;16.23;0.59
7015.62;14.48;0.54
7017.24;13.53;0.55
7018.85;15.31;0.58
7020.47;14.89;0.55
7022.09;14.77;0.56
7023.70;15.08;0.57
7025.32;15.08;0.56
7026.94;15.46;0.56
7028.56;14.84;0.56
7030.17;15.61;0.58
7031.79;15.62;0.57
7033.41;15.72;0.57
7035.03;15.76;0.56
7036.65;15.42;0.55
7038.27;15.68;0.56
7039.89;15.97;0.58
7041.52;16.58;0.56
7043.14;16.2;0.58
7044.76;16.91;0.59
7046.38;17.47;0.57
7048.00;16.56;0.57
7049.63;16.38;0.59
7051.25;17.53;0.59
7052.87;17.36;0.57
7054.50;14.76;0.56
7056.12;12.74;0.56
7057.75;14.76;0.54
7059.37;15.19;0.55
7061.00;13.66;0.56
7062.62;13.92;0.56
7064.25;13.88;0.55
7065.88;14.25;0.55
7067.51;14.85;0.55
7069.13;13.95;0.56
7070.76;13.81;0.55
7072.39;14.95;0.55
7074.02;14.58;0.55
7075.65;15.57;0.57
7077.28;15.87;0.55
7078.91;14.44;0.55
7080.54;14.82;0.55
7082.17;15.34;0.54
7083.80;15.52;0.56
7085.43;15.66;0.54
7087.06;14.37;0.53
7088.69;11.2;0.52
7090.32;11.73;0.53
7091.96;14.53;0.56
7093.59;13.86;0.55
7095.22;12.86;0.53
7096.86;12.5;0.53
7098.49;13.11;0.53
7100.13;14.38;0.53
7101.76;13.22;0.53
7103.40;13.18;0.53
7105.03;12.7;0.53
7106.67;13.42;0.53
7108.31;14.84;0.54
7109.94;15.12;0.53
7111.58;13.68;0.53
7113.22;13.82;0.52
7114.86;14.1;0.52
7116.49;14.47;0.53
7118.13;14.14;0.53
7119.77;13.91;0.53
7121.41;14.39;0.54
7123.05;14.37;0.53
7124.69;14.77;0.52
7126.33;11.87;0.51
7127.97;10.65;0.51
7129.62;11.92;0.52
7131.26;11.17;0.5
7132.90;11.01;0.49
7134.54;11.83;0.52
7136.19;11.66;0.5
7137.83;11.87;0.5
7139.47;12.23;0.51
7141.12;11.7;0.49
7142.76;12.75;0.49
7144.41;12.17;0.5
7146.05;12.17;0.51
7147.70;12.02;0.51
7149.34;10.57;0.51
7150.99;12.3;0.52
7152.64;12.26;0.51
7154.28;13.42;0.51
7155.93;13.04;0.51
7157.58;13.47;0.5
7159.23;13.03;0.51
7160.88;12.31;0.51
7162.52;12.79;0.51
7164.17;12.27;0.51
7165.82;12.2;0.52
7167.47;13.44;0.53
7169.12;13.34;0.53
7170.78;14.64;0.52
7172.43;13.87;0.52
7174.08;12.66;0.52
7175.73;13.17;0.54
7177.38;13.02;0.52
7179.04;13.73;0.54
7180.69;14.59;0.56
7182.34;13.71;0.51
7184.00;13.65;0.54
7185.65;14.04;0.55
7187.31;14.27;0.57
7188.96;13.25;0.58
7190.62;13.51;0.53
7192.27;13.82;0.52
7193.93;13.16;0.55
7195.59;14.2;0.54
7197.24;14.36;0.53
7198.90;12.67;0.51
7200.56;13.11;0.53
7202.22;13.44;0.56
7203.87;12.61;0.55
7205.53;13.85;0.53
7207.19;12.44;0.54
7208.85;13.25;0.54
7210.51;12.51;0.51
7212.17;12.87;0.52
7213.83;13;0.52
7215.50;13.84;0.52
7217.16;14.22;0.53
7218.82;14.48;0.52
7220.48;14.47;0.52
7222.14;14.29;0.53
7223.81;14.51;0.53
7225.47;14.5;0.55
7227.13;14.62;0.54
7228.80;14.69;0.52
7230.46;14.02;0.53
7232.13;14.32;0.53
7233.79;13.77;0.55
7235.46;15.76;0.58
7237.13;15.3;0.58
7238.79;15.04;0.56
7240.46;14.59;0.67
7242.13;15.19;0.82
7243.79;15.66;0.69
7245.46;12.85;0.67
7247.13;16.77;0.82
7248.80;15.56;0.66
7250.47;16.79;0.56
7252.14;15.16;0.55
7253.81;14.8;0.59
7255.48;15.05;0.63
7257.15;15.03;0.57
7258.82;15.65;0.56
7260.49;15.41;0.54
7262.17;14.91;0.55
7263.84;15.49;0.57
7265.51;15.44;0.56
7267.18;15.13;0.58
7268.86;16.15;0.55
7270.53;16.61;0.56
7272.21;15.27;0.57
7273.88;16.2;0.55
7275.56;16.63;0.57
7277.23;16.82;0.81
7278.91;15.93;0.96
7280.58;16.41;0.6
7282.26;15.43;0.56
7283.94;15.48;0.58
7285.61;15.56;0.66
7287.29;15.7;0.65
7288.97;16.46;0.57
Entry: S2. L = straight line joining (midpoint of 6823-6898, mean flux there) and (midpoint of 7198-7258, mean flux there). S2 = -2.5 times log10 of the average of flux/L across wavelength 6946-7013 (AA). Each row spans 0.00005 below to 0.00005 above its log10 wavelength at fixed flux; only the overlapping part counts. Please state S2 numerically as -0.17 mag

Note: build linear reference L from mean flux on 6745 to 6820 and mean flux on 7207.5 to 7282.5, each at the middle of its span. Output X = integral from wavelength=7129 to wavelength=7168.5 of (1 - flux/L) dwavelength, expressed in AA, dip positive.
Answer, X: 5.5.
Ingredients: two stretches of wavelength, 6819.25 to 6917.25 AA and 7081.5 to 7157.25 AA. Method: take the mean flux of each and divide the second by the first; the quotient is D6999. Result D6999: 1.2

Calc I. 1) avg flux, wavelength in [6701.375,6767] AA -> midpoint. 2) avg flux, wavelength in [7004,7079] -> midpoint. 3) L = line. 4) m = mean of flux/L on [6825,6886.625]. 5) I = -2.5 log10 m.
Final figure 0.20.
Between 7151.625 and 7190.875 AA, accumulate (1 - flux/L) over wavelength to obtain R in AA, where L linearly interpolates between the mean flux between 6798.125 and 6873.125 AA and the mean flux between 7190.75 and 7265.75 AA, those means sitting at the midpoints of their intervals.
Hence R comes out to 1.6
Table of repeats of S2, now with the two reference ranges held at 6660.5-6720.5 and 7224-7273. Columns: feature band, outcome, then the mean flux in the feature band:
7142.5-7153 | 0.22 mag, 12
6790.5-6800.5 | 0.19 mag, 11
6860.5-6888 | 0.22 mag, 11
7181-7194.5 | 0.09 mag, 13.7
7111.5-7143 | 0.14 mag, 12.8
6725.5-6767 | 0.10 mag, 11.8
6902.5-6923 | 0.16 mag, 11.8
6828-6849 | 0.19 mag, 11.2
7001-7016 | -0.06 mag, 14.8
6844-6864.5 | 0.23 mag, 10.8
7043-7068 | -0.08 mag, 15.4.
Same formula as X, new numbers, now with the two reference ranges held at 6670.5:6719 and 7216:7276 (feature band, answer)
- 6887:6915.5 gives 3.7 AA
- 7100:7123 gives 0.9 AA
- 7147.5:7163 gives 2.3 AA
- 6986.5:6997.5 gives -0.2 AA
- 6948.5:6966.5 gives -0.3 AA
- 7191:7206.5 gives 1.5 AA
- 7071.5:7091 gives -0.2 AA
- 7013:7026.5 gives -0.8 AA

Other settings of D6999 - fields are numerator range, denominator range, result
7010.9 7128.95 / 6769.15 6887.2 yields 1.32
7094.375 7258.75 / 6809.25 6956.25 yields 1.14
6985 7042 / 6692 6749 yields 1.22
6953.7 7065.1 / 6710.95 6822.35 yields 1.28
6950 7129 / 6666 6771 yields 1.18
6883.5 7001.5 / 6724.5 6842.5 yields 1.15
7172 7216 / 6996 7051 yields 0.88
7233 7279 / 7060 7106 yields 1.10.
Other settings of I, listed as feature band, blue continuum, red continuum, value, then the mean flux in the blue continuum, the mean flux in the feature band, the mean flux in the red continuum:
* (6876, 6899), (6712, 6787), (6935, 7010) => 0.15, 11.7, 11.4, 14.1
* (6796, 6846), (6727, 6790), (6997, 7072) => 0.12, 11.7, 11.2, 15.1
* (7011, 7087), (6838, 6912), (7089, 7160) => -0.22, 11.2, 15.2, 12.9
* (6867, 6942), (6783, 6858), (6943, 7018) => 0.06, 11.1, 12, 14.2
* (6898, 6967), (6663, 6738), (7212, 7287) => 0.04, 12.4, 13.1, 15.1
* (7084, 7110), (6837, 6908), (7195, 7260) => -0.03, 11.2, 13.5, 14.3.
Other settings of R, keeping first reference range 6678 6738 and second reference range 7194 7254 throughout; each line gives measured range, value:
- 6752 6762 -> 0.6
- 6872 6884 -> 1.7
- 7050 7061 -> -1.4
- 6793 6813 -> 2.2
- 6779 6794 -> 1.7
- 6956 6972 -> -0.7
